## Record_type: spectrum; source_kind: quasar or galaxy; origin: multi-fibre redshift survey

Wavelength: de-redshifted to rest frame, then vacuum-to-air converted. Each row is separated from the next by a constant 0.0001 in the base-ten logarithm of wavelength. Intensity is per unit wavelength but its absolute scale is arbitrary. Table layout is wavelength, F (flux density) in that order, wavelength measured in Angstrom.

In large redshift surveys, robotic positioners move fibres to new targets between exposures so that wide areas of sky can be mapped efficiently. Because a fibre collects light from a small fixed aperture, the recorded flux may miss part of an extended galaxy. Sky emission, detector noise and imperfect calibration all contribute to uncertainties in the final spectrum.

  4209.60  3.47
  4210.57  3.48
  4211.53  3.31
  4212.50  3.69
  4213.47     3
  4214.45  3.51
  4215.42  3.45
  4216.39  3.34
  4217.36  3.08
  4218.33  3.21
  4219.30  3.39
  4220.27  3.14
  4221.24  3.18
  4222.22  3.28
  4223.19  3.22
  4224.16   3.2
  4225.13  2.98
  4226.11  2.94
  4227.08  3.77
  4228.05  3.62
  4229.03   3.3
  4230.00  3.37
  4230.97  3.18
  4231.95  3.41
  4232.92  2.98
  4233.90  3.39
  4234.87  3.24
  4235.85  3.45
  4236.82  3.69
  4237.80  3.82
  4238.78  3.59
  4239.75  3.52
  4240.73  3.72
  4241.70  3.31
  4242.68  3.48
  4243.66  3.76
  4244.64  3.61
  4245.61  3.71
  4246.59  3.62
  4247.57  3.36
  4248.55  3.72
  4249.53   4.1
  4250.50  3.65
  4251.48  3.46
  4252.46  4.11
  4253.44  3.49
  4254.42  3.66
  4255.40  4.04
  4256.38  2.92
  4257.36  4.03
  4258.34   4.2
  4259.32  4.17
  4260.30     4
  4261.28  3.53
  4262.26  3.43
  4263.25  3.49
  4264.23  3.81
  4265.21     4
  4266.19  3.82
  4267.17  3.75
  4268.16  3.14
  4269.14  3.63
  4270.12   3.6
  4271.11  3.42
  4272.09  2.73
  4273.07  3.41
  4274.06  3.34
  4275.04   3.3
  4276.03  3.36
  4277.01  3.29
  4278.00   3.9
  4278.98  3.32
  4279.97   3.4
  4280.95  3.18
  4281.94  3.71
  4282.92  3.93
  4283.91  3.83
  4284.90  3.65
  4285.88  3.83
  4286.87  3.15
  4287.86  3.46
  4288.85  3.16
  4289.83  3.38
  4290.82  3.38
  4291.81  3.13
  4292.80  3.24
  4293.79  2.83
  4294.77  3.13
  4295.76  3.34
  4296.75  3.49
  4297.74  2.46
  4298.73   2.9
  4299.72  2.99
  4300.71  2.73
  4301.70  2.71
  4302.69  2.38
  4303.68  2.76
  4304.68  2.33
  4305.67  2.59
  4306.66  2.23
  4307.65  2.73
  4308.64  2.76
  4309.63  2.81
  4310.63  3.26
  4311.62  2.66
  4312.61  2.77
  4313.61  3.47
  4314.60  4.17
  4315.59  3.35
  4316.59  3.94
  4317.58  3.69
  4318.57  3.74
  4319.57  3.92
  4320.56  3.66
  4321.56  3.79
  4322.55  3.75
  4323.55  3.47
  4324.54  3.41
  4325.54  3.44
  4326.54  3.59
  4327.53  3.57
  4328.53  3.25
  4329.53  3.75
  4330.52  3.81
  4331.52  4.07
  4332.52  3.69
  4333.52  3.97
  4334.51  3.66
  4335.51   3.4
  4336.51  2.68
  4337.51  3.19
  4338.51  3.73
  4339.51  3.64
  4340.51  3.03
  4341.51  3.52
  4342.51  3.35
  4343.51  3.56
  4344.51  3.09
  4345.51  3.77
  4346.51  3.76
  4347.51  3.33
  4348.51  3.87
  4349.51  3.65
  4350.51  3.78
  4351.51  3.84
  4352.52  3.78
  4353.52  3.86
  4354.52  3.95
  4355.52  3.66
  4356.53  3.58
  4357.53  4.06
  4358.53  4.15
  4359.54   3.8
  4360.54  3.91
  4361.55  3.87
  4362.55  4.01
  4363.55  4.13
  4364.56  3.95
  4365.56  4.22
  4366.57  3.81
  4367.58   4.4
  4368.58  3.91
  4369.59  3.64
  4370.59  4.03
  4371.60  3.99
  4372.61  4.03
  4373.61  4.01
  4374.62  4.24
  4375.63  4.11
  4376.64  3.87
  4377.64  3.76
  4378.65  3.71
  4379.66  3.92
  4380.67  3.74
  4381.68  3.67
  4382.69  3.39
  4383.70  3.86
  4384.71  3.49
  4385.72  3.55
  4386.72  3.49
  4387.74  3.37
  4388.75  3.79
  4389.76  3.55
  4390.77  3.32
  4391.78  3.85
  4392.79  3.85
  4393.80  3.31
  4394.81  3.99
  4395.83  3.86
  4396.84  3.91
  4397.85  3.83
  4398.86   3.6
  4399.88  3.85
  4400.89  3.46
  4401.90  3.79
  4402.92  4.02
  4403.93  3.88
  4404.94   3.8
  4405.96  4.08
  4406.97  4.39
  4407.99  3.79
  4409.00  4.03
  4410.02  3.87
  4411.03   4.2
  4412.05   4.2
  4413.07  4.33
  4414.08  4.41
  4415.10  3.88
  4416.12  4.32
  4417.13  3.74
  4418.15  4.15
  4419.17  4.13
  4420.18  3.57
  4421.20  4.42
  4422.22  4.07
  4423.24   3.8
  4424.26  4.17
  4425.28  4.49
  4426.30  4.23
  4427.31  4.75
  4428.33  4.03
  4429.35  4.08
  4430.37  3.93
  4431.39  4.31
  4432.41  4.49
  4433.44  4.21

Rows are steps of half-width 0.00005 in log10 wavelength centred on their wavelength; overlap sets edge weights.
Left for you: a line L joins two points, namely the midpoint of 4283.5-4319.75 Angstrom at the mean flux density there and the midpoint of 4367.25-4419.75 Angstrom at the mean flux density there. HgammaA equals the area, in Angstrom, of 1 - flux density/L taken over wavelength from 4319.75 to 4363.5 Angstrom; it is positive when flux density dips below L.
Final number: -2.48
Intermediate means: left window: 3.14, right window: 3.87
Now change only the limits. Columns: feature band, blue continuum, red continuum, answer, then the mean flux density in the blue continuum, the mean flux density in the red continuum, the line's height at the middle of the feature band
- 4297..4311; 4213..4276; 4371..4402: 3.51 Angstrom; 3.5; 3.75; 3.6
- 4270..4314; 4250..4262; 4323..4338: 6.24 Angstrom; 3.77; 3.53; 3.65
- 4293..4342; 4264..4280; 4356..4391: 5.04 Angstrom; 3.48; 3.84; 3.64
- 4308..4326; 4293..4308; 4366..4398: -2.72 Angstrom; 2.78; 3.79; 2.99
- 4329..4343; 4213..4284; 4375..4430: 0.73 Angstrom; 3.5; 3.9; 3.73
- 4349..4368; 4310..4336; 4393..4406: -1.22 Angstrom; 3.58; 3.79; 3.68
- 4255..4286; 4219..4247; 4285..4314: -4.22 Angstrom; 3.41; 2.97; 3.16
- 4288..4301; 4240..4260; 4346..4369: 2.32 Angstrom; 3.71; 3.88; 3.78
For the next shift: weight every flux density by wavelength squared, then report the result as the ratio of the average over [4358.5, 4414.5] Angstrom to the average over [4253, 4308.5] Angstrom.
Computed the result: 1.22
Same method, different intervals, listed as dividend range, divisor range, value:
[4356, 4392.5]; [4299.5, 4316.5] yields 1.37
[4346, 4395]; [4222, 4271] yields 1.13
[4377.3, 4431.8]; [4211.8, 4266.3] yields 1.20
